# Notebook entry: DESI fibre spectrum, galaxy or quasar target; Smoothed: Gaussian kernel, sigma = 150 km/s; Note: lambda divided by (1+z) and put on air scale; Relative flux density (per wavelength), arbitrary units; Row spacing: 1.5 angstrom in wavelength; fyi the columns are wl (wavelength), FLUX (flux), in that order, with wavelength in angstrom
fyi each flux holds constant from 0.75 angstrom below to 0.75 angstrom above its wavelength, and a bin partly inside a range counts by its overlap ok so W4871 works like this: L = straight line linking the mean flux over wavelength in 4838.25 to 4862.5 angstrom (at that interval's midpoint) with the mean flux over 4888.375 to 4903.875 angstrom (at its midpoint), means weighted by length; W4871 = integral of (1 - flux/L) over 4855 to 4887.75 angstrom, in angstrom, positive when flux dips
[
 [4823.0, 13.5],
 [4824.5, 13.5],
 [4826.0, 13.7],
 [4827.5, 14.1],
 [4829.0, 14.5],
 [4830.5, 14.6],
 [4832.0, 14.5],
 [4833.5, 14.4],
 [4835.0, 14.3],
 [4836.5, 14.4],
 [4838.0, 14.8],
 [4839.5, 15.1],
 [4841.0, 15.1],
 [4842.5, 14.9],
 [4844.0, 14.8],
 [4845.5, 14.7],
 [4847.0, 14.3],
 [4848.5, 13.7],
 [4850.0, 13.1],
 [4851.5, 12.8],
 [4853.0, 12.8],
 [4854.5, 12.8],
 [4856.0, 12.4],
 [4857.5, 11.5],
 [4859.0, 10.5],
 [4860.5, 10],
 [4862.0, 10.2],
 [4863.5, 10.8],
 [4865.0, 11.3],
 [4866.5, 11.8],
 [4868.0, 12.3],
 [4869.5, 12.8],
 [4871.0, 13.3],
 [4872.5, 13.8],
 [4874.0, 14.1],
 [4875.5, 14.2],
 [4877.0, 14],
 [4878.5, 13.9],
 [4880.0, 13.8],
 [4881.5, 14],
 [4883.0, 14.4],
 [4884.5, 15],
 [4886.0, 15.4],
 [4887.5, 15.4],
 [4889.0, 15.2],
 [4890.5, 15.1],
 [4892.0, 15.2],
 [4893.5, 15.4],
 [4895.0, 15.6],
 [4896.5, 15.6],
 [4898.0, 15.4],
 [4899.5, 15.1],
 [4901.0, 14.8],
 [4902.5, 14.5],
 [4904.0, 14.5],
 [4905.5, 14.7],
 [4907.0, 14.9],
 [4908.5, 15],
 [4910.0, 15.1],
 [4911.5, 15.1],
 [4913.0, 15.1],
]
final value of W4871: 2.7 angstrom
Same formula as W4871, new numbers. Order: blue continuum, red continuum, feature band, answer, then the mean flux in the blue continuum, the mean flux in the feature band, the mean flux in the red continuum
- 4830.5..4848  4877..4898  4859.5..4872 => 2.7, 14.6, 11.6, 14.9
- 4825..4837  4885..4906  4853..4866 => 3.0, 14.3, 11.3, 15.1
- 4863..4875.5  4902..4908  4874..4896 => -1.9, 12.7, 14.7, 14.7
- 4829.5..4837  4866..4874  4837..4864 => 1.4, 14.4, 13.1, 13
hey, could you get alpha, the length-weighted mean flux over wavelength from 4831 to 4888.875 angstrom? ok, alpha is 13.5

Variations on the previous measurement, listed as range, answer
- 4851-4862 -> 11.7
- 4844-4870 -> 12.3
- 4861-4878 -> 12.6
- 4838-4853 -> 14.2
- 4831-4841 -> 14.6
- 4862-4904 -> 14.1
